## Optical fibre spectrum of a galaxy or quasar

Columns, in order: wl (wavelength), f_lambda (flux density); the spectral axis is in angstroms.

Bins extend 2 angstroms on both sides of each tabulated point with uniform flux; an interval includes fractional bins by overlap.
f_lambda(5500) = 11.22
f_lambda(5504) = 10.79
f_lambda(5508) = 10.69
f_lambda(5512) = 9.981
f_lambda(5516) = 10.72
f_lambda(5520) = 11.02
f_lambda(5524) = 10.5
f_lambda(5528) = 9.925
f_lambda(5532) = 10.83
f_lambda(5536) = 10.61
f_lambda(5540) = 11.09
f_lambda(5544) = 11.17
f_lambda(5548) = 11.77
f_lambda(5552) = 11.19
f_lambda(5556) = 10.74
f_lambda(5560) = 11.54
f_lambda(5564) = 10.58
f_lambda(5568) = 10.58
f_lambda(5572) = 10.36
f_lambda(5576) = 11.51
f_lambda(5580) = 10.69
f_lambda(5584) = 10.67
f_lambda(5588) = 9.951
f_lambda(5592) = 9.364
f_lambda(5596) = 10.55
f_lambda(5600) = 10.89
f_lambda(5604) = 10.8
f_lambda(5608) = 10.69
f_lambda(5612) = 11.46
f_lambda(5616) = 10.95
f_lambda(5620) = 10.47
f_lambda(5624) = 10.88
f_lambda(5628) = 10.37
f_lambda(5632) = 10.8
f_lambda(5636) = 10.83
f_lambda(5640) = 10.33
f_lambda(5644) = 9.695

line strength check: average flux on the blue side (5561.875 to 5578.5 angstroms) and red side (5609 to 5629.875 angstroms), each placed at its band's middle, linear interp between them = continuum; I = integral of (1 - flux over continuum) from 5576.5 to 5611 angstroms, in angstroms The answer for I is 0.85 angstroms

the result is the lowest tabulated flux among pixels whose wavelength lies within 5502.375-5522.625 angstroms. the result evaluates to 9.981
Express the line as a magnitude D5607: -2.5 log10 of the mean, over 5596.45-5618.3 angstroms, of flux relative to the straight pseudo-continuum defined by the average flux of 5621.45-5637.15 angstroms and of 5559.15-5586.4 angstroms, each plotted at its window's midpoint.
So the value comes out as -0.018 mag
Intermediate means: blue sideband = 10.8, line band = 10.9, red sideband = 10.7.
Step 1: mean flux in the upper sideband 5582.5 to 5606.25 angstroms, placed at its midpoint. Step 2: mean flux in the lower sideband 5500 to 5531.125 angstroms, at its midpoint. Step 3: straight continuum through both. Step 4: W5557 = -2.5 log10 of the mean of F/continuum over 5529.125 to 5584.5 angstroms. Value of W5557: -0.048 mag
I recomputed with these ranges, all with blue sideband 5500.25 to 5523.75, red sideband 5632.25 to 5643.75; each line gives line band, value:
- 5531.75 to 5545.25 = -0.4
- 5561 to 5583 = -0.4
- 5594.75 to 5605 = -0.2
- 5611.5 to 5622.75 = -0.4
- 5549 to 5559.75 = -0.5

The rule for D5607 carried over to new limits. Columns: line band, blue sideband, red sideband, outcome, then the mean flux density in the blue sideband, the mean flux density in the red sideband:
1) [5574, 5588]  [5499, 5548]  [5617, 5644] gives -0.02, 10.7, 10.6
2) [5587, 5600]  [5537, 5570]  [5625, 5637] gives 0.08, 11.1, 10.7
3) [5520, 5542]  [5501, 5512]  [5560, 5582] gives 0.01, 10.6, 10.8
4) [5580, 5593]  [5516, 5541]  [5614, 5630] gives 0.05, 10.7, 10.7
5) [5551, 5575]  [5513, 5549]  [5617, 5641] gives -0.01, 10.8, 10.6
